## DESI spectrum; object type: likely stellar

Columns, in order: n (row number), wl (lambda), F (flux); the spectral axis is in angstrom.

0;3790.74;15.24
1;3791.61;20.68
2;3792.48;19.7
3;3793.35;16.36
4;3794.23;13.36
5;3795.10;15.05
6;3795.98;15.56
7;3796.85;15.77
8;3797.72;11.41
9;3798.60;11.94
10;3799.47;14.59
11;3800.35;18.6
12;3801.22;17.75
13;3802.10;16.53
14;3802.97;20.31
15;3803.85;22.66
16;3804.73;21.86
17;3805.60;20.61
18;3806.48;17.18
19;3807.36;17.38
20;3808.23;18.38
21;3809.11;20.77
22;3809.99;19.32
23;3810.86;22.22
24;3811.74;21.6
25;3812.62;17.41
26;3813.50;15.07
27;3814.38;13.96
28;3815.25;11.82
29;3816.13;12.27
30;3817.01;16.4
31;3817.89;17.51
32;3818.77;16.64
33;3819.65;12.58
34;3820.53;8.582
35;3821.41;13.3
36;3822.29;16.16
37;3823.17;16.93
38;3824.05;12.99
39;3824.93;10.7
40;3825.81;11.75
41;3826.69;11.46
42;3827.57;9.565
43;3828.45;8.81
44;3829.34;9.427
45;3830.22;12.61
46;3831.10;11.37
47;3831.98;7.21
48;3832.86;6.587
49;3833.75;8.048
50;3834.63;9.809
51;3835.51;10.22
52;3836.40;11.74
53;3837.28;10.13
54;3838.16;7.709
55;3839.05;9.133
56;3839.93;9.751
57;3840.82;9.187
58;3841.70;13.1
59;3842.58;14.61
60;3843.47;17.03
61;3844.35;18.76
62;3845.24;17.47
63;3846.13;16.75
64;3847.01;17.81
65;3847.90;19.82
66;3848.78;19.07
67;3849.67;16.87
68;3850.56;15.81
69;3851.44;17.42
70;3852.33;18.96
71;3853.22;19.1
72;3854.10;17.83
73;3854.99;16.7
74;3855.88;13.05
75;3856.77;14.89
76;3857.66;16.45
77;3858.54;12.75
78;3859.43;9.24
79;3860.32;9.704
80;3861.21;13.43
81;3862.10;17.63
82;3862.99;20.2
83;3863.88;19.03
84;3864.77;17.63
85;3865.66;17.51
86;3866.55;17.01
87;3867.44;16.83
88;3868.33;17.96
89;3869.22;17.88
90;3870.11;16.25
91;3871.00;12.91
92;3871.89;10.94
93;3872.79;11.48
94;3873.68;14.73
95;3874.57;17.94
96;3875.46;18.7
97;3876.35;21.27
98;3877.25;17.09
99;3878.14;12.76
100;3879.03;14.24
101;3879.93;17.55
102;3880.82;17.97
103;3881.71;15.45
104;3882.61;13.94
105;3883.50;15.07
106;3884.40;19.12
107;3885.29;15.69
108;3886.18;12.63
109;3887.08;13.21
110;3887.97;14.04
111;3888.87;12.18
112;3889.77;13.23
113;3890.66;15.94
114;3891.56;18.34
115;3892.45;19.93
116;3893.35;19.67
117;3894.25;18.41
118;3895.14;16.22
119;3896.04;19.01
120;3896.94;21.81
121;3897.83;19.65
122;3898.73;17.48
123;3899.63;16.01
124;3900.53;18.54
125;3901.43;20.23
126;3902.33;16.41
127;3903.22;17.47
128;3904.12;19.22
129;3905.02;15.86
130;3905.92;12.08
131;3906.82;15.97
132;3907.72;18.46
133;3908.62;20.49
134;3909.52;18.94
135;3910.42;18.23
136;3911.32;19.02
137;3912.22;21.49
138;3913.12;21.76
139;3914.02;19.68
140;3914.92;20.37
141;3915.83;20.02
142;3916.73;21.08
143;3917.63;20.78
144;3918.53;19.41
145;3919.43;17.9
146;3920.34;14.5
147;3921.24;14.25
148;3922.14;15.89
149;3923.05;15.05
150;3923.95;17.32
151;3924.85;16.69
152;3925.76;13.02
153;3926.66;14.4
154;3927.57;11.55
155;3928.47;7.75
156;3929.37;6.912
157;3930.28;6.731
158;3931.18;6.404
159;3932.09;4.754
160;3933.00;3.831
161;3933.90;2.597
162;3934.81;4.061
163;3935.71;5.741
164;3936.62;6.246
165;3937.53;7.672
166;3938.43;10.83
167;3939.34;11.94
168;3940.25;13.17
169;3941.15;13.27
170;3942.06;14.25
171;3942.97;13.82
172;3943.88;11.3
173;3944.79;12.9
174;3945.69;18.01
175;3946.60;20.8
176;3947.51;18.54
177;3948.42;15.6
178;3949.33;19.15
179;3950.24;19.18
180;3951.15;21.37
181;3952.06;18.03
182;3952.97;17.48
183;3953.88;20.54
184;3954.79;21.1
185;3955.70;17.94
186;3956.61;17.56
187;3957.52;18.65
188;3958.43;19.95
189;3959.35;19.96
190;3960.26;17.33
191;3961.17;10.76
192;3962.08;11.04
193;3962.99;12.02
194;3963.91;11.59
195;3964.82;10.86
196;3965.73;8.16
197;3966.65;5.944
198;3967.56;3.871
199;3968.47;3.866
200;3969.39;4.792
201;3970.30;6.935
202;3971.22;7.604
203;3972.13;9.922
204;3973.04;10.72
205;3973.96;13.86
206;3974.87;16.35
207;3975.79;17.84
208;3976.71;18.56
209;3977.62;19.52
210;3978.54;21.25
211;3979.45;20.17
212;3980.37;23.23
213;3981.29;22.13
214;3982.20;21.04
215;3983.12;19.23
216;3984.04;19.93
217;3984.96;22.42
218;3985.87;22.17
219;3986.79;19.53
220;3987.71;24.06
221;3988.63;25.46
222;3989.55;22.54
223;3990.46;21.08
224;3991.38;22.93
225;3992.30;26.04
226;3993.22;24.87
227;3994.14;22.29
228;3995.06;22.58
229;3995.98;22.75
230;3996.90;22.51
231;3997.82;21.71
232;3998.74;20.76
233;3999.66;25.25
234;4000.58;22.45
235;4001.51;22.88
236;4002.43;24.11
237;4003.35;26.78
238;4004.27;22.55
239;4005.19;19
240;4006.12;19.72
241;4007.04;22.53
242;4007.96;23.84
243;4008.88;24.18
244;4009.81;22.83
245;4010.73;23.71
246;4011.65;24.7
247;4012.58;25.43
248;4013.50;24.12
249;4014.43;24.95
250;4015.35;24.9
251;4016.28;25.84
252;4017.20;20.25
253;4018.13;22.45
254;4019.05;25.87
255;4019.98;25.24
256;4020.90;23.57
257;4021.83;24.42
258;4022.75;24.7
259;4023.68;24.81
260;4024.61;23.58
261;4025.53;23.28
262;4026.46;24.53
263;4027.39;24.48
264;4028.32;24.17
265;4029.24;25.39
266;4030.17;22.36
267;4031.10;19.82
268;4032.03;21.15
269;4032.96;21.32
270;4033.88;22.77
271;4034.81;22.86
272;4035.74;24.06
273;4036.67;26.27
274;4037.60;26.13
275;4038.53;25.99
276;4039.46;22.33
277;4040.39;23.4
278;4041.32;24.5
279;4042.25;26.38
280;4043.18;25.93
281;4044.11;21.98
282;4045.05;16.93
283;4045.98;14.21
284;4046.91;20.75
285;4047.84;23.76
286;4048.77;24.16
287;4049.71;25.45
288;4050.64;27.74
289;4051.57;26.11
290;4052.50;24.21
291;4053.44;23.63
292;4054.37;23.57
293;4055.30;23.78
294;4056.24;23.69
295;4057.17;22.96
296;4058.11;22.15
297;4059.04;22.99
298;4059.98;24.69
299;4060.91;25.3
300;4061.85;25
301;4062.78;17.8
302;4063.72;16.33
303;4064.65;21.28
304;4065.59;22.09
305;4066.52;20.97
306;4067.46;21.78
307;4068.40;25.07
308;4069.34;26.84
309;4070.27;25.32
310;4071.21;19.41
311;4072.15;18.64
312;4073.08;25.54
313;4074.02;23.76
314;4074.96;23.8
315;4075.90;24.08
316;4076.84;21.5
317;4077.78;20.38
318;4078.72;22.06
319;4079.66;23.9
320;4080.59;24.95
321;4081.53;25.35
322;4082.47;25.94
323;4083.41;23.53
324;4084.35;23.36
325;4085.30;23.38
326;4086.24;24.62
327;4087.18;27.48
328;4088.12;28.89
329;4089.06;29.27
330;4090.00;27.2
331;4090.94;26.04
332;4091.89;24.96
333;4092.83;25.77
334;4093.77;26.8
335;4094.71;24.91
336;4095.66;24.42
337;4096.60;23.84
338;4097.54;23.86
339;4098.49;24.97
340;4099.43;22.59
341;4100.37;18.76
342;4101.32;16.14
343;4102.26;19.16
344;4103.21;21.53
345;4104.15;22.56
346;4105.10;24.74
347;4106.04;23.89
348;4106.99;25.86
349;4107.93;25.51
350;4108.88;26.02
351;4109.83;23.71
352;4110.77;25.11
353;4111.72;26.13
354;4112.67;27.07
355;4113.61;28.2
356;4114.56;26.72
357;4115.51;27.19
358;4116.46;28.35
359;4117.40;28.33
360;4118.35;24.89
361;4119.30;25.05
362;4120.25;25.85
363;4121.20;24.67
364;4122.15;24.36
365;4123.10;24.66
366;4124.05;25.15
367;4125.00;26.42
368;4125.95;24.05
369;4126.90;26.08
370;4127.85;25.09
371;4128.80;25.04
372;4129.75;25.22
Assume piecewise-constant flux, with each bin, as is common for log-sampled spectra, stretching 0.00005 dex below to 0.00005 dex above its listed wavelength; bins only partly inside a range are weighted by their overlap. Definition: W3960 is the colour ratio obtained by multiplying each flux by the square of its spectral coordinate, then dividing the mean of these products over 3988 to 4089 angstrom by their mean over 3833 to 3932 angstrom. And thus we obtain 1.61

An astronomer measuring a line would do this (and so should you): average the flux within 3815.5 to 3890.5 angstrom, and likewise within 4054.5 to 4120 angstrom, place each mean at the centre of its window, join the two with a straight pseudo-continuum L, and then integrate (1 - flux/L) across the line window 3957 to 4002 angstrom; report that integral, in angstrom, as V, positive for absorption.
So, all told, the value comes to 4.82 angstrom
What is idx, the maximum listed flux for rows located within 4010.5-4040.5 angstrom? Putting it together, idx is 26.27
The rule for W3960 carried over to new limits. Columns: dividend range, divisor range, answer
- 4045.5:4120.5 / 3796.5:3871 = 1.81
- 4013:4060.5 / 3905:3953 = 1.72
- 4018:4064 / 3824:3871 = 1.84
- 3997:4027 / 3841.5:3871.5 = 1.56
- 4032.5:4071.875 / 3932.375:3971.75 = 1.90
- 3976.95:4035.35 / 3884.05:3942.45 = 1.61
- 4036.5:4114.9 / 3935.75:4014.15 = 1.39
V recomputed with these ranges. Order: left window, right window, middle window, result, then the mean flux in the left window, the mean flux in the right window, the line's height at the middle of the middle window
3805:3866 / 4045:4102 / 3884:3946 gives 8.8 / 14.6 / 23.5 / 17.5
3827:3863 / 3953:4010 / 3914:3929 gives -0.1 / 13.5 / 18.4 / 16.3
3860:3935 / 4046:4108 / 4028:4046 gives -1.0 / 15.8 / 23.6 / 21.8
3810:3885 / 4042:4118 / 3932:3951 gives 6.6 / 14.6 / 23.9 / 18.4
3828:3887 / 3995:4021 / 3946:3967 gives 4.1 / 14.6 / 23.4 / 20.4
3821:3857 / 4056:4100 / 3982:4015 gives -4.1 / 13.4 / 23.8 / 20.4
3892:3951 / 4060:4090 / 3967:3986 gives 3.1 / 15.2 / 23.6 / 18.2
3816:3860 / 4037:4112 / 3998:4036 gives -4.1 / 13.4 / 23.6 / 21.1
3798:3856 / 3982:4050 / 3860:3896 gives 2.0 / 14.8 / 23.1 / 17.1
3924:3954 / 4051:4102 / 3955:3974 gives 3.5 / 12.4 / 23.6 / 14.5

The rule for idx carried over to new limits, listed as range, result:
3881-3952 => 21.81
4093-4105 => 26.8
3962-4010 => 26.78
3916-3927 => 21.08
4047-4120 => 29.27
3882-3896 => 19.93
